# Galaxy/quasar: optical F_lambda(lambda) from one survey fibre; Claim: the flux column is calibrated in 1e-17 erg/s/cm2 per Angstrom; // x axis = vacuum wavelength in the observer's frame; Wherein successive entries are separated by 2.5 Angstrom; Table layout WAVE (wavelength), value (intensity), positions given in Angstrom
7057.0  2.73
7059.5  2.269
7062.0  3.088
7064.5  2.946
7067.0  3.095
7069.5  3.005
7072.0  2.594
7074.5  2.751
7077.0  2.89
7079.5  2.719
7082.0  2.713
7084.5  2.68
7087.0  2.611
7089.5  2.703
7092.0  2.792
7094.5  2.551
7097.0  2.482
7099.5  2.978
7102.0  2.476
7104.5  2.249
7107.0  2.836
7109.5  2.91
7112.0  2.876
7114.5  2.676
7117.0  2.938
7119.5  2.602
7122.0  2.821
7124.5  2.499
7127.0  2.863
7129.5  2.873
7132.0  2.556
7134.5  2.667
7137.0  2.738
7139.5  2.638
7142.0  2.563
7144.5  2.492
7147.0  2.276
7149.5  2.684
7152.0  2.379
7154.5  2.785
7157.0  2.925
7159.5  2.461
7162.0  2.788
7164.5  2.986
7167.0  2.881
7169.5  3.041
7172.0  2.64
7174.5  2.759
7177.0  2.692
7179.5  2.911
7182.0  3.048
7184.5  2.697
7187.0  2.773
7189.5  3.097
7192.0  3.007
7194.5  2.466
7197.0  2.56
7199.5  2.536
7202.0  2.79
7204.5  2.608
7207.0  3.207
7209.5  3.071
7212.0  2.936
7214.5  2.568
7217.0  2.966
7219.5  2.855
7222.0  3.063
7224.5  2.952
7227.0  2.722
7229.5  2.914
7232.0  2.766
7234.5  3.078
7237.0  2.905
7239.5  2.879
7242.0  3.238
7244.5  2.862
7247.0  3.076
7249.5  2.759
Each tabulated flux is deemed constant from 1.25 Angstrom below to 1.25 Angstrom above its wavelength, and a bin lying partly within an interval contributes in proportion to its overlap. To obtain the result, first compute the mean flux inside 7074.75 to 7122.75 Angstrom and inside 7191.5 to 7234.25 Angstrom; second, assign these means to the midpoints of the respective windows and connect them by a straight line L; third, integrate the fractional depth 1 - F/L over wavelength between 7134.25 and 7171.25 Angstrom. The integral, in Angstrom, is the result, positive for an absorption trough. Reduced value 1.05 Angstrom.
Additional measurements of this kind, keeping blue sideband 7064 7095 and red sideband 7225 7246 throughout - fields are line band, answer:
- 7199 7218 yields 0.3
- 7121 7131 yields 0.2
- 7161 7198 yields 0.6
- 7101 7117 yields 0.6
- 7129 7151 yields 1.8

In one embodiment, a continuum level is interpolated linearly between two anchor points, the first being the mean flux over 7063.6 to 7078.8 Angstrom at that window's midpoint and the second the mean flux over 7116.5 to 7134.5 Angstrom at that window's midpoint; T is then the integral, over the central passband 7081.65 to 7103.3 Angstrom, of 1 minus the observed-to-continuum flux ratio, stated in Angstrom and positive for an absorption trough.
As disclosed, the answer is 1.2 Angstrom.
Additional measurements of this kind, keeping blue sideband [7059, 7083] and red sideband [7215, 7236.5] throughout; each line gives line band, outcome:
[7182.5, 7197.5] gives 0.5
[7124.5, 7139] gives 0.7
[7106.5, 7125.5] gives 0.5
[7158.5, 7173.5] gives 0.4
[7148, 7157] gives 0.7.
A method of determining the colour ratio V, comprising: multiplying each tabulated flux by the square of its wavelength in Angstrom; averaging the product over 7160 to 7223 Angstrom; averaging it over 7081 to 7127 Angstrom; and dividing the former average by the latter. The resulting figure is 1.1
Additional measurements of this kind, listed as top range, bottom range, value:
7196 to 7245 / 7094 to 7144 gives 1.10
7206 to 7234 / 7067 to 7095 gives 1.10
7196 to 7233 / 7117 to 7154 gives 1.10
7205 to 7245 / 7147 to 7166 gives 1.11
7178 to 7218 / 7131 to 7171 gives 1.07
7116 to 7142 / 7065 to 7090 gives 0.99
